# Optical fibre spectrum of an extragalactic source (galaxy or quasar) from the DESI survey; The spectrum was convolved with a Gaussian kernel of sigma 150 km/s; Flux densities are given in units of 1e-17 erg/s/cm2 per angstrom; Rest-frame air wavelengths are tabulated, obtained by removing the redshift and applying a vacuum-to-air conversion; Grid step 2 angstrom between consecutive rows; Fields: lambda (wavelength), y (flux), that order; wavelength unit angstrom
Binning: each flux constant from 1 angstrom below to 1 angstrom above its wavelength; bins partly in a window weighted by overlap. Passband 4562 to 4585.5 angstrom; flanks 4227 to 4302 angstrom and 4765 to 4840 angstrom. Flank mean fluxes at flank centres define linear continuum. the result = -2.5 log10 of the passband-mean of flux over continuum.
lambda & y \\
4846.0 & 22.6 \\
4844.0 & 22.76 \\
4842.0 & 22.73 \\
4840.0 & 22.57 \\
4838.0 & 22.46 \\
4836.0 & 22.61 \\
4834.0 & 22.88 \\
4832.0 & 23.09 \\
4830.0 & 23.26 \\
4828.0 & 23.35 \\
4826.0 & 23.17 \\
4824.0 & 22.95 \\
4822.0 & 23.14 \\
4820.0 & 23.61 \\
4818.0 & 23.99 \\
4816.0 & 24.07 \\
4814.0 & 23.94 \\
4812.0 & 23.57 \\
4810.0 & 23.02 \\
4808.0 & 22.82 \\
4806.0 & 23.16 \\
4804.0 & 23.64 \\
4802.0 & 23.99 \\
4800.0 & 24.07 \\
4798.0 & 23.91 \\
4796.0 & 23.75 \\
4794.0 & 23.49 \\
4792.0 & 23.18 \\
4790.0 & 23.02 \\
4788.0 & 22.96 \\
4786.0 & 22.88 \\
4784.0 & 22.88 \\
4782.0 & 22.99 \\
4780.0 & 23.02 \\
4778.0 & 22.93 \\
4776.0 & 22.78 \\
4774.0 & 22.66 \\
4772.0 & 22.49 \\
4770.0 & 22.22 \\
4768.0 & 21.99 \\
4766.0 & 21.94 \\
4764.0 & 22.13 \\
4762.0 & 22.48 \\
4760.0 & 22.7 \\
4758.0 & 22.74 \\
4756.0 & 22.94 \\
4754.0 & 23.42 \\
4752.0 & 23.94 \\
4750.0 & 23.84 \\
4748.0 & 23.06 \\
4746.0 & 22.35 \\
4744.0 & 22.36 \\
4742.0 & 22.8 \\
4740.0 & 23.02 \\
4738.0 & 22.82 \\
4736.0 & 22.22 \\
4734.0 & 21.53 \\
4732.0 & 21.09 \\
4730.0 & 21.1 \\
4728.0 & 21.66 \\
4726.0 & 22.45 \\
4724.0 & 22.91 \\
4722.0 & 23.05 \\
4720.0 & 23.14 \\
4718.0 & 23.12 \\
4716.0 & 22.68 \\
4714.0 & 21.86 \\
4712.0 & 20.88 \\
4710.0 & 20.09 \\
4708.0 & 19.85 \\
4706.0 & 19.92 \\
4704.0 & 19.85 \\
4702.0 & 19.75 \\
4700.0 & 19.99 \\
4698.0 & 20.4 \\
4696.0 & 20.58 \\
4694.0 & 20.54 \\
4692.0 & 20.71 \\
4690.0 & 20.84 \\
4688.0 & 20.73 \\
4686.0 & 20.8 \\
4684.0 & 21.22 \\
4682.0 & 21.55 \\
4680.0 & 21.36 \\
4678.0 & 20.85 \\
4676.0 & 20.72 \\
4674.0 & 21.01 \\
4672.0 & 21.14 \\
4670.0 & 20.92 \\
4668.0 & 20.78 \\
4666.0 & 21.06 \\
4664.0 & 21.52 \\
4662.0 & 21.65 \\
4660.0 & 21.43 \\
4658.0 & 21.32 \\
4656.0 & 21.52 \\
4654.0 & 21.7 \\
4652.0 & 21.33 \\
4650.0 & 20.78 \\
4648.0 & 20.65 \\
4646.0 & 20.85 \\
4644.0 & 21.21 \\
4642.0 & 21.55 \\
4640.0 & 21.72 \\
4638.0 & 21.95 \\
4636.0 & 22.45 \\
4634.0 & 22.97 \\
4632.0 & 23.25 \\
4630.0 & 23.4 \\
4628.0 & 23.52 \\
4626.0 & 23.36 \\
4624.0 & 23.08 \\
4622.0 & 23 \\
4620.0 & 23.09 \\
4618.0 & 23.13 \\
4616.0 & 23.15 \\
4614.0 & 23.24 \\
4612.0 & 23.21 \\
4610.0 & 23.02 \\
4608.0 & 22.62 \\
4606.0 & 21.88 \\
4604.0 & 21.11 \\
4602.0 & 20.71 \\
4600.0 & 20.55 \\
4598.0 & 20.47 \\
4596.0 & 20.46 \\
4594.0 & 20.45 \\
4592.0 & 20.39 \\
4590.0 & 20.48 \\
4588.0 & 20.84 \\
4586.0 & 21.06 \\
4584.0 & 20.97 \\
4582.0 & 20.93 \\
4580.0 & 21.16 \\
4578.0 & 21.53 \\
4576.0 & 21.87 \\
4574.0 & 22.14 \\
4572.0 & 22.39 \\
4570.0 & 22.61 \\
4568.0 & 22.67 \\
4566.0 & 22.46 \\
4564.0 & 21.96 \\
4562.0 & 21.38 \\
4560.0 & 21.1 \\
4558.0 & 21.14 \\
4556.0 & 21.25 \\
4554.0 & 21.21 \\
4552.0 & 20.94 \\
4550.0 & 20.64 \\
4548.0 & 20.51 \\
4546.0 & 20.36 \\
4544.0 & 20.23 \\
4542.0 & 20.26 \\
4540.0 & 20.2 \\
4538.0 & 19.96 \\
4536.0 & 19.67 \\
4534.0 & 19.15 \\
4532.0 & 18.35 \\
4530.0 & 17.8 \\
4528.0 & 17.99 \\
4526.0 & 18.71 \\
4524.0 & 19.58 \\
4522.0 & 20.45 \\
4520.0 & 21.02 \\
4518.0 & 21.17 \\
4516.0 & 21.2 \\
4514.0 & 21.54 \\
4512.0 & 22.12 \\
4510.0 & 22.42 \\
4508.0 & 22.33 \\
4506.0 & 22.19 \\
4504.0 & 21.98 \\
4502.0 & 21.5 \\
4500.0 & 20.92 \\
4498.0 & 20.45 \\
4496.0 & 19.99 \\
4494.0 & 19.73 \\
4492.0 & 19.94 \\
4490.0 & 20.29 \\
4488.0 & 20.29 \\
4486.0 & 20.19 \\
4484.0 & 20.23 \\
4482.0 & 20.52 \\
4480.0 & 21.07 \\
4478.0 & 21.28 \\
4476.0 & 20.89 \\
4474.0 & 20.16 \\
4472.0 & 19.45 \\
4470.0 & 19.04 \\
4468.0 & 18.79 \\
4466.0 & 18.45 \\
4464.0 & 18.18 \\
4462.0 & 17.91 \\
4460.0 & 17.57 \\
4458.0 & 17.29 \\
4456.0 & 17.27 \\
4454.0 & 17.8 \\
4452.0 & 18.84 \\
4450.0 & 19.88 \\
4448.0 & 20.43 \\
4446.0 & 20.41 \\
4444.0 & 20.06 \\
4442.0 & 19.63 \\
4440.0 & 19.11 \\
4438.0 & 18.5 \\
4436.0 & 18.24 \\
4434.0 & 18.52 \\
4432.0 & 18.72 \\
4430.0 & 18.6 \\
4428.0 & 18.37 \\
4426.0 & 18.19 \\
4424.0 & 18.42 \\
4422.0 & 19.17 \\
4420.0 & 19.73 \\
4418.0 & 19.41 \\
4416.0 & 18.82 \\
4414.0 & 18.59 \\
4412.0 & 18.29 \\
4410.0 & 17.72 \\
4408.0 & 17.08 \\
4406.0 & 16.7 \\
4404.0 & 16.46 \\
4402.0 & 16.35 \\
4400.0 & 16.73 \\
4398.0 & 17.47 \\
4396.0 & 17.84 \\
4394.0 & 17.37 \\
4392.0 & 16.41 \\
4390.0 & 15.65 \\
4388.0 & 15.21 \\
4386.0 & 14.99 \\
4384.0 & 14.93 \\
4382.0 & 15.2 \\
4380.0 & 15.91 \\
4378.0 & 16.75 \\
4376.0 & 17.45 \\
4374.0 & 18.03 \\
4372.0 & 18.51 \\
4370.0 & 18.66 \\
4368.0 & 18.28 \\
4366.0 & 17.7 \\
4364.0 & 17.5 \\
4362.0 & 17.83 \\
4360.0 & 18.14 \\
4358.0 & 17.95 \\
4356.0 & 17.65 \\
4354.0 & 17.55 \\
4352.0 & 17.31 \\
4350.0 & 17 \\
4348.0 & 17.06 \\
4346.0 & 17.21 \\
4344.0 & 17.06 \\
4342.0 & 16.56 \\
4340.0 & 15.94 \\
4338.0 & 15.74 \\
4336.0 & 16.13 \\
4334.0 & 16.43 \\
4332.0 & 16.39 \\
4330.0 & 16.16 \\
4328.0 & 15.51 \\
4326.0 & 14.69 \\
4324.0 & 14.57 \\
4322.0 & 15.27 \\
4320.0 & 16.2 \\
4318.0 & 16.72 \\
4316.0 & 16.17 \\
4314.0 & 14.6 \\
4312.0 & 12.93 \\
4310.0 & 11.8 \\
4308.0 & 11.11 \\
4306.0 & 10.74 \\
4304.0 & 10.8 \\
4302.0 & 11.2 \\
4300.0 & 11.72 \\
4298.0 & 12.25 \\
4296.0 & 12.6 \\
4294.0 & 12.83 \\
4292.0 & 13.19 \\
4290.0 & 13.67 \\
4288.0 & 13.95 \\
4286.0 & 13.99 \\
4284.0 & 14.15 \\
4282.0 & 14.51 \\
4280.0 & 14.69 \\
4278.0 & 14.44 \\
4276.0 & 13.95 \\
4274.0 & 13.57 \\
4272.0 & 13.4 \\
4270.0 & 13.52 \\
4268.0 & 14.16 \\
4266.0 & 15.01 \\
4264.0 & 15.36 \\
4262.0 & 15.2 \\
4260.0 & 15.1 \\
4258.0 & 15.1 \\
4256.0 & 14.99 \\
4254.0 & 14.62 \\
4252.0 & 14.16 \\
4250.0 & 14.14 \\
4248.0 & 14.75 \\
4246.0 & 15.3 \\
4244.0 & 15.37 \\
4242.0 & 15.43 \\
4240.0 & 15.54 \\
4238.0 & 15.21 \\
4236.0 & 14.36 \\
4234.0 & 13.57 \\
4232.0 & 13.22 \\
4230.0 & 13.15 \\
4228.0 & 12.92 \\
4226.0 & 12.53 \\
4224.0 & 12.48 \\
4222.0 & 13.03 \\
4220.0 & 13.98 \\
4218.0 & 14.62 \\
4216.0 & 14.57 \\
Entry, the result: -0.14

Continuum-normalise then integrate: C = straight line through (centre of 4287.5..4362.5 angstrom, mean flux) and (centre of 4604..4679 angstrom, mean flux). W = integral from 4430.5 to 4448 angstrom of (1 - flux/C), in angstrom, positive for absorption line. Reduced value -1.7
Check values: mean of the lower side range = 15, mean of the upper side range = 22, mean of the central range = 19.2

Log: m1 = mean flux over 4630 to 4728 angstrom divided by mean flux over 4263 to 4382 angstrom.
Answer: 1.40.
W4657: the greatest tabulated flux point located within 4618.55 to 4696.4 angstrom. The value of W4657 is 23.52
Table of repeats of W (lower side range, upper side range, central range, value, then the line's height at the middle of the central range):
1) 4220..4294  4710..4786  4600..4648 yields -4.72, 20.4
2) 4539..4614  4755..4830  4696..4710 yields 1.47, 22.4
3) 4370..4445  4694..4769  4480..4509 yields -3.00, 18.8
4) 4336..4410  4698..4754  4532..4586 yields -4.11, 19.6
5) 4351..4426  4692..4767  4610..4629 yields -2.54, 20.5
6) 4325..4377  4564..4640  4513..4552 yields 1.33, 20.7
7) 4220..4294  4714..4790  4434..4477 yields -3.34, 17.6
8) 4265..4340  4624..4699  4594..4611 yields -0.88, 20.2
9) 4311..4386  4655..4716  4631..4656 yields -1.69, 20.3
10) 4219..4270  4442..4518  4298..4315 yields 4.25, 15.8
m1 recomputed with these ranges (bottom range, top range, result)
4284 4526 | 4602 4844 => 1.26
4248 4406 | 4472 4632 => 1.38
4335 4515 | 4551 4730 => 1.16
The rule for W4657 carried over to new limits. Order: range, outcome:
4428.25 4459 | 20.43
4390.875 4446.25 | 20.41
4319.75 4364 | 18.14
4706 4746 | 23.14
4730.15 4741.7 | 23.02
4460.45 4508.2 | 22.33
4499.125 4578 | 22.67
